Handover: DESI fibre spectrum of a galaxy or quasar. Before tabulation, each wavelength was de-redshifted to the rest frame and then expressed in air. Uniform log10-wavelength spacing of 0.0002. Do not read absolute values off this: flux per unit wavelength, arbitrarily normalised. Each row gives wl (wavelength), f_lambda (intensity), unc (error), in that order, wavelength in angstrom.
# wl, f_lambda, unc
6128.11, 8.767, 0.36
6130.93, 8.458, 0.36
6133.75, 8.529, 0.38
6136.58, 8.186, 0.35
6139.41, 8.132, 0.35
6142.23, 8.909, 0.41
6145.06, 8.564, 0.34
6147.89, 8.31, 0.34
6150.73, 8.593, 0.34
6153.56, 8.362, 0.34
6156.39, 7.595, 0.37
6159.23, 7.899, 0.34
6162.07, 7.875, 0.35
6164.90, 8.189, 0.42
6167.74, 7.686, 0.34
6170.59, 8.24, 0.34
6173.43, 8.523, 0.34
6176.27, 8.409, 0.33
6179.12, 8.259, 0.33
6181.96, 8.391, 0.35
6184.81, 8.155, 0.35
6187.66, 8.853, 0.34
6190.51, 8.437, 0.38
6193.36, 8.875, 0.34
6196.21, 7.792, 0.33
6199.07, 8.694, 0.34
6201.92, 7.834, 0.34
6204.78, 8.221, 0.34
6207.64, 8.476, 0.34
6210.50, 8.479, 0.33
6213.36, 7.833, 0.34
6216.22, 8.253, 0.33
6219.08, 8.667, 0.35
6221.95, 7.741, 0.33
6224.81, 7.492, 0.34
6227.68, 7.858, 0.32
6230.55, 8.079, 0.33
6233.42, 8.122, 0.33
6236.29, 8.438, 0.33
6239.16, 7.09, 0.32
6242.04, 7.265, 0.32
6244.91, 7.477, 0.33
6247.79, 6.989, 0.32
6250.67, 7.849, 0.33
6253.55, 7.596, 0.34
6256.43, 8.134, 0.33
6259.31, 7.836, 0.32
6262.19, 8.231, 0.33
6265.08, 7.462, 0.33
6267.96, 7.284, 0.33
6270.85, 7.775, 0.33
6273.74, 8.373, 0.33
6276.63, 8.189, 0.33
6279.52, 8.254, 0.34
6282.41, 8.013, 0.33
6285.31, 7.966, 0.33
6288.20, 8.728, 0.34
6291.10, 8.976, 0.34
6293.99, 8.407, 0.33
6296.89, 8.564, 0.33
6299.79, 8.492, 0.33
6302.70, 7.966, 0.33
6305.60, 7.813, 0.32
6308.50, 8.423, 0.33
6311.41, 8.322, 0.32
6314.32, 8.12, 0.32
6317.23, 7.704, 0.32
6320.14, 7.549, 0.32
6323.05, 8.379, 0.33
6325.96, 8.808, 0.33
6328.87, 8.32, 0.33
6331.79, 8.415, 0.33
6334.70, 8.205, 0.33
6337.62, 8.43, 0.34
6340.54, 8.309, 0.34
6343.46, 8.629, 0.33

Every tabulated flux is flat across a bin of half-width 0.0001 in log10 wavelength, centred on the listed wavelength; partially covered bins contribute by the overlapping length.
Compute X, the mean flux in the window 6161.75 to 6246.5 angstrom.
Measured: 8.12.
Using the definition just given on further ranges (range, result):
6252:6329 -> 8.13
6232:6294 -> 7.92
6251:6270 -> 7.76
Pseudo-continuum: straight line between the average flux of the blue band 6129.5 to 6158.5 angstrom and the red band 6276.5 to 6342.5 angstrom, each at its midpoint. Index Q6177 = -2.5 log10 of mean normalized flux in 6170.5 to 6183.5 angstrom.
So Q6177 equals -0.005 mag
